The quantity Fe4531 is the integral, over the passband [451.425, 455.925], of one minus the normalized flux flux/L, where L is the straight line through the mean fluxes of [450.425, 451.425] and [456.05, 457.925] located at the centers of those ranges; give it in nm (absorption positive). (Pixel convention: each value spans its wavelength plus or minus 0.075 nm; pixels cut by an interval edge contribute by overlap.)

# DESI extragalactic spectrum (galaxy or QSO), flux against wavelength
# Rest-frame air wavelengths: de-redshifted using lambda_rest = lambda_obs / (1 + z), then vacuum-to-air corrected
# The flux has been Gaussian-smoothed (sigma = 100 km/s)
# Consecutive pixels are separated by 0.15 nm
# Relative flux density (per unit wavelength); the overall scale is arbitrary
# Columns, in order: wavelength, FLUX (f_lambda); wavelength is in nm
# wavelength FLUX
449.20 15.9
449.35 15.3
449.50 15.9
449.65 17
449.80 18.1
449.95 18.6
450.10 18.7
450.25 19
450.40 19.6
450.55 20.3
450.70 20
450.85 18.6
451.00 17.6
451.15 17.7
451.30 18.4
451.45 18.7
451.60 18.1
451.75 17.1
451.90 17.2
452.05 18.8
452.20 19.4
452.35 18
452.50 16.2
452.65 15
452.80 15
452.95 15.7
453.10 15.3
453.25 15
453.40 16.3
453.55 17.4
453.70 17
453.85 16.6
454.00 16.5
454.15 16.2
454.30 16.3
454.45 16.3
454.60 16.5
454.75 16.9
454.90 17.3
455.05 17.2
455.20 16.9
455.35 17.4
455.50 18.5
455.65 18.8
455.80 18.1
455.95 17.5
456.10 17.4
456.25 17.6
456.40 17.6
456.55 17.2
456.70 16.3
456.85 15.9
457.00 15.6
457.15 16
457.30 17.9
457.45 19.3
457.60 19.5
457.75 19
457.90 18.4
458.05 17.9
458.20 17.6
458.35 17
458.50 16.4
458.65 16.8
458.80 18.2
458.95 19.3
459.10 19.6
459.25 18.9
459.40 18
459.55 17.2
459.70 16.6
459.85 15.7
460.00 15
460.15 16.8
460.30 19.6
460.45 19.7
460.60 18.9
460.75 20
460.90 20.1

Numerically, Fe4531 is 0.30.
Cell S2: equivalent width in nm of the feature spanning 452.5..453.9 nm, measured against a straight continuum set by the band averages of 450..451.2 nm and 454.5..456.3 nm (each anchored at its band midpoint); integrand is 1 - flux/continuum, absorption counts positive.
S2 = 0.17 nm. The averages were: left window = 19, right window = 17.5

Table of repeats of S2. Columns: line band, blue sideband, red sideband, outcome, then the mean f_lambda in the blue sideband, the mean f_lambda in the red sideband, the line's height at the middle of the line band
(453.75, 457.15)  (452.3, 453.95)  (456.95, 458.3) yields 0.009 nm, 16.1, 17.9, 17.1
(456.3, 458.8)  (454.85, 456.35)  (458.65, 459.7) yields 0.080 nm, 17.7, 18.3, 18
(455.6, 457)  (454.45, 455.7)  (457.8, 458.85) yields 0.011 nm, 17.3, 17.5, 17.4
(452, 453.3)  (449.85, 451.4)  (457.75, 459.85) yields 0.148 nm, 18.8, 17.8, 18.6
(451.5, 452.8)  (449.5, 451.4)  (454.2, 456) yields 0.052 nm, 18.5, 17.3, 18.1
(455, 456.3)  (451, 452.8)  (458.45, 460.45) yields -0.009 nm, 17.6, 17.6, 17.6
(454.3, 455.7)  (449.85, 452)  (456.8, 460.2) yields 0.059 nm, 18.5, 17.5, 18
